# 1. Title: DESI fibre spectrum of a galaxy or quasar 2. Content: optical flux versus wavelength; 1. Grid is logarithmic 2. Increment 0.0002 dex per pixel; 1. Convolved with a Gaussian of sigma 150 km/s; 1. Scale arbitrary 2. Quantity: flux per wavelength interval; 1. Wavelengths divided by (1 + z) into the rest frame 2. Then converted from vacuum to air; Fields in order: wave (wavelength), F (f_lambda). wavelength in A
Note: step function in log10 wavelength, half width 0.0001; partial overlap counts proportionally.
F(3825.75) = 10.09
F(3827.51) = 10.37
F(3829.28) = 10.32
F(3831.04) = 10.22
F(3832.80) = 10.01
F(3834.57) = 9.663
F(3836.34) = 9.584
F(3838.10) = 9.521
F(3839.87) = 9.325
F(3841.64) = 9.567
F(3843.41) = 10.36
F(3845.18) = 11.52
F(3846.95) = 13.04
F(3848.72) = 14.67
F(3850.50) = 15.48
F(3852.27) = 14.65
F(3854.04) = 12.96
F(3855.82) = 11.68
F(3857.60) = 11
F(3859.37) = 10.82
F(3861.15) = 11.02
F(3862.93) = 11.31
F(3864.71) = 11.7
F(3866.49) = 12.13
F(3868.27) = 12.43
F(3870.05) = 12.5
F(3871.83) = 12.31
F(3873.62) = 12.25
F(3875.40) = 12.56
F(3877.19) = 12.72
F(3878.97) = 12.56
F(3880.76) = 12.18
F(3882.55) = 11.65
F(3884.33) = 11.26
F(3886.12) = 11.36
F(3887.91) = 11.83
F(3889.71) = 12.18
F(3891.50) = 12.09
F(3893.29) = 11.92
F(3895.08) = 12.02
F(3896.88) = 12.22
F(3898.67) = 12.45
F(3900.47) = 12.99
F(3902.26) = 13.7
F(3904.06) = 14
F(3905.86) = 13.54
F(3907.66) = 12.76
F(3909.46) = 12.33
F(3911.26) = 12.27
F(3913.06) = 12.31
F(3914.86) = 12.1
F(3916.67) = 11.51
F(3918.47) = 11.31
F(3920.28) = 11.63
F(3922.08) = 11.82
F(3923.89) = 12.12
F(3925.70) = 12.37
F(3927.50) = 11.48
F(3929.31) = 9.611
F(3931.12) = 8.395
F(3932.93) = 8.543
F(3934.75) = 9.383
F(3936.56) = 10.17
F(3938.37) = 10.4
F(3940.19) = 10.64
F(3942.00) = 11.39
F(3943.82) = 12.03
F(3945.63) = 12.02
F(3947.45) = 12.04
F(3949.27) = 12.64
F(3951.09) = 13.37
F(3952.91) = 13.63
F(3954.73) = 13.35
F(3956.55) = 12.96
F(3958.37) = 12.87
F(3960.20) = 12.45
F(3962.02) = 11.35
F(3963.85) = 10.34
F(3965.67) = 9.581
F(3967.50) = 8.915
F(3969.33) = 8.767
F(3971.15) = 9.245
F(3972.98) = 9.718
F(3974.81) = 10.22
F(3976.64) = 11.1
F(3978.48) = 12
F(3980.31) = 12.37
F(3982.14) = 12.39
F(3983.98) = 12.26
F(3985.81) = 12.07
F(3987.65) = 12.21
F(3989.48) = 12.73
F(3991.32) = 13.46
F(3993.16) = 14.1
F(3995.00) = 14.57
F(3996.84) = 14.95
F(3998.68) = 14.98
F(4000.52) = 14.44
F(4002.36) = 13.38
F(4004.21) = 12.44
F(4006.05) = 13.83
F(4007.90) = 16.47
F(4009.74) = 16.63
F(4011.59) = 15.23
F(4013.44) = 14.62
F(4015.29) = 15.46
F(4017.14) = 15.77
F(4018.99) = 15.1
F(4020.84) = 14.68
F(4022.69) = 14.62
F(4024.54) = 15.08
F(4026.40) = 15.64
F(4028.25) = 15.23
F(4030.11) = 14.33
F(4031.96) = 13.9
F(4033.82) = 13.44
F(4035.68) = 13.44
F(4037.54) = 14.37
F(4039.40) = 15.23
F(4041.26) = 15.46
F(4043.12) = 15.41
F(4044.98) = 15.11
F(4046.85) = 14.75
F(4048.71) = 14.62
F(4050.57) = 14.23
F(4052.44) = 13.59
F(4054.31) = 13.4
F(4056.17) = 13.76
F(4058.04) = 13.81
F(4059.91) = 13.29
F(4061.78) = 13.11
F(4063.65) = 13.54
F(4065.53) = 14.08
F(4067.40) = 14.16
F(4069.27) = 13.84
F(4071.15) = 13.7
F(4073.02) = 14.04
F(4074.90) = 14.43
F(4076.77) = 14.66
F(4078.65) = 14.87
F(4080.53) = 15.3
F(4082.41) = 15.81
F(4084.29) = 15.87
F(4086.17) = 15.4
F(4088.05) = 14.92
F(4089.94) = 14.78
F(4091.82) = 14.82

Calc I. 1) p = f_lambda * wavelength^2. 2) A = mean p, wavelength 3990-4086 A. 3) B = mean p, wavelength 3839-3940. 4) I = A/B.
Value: 1.32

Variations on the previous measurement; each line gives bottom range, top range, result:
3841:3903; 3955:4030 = 1.14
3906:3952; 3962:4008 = 1.10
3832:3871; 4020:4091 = 1.38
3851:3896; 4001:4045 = 1.32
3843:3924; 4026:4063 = 1.26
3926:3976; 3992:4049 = 1.39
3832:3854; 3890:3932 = 1.08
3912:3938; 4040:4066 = 1.39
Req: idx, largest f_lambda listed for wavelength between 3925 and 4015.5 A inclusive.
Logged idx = 16.63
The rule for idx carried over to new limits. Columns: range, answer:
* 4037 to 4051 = 15.46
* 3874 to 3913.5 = 14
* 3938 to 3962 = 13.63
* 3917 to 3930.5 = 12.37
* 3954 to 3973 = 13.35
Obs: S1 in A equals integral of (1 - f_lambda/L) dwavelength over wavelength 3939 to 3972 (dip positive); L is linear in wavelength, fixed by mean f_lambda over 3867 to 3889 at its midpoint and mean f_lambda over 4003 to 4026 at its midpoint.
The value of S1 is 5.3 A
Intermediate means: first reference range 12.1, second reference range 15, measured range 11.5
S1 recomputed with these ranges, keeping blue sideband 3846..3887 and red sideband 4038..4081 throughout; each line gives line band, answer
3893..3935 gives 3.3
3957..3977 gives 4.3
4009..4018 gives -1.1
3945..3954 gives 0.3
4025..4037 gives -0.3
